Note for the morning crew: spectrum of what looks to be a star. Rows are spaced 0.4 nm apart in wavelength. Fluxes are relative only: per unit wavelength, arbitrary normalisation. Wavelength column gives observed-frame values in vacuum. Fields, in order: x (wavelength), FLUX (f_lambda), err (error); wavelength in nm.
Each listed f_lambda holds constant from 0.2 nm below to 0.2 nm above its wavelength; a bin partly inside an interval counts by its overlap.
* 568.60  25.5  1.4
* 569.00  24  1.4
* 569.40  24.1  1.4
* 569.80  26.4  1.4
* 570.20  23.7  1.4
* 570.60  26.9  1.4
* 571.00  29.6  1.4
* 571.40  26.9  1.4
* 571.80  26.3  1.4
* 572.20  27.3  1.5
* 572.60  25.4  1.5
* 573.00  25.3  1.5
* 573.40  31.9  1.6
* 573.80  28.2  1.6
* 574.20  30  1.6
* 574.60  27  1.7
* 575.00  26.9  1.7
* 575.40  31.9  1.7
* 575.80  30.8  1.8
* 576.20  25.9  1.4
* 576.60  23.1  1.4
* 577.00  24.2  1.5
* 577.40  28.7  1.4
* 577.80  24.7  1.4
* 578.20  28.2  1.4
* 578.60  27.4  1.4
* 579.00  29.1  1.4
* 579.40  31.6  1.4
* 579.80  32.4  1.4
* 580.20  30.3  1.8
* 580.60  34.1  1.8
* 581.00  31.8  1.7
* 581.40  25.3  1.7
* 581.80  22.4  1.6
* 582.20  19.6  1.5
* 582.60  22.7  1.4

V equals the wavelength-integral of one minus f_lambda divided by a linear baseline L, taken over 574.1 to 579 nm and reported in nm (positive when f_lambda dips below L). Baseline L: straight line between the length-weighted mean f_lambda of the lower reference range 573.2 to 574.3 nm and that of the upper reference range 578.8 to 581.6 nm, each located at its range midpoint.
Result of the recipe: 0.47 nm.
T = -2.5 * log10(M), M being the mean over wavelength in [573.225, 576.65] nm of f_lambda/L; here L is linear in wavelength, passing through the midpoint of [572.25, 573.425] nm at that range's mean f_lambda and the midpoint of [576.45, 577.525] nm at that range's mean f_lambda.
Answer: -0.10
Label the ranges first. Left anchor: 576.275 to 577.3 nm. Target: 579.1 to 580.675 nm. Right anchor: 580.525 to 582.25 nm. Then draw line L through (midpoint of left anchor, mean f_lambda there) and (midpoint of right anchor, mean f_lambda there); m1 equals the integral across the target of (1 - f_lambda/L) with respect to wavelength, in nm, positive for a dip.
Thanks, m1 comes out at -0.35 nm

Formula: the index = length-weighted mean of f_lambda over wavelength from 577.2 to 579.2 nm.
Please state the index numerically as 27.6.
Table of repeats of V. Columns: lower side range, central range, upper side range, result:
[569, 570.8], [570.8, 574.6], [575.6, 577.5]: -0.32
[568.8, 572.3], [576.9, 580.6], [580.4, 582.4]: -0.34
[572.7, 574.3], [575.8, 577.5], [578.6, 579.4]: 0.18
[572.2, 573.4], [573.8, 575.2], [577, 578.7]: -0.06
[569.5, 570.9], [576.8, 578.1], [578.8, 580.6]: 0.17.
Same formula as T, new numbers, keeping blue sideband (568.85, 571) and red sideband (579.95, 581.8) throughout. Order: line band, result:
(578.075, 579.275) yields 0.011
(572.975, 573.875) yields -0.091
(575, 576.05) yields -0.101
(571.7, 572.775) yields -0.001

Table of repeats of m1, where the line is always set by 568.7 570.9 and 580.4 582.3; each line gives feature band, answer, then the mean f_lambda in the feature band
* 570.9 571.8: -0.08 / 27.7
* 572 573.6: -0.11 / 27.5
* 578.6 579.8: -0.16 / 30.2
